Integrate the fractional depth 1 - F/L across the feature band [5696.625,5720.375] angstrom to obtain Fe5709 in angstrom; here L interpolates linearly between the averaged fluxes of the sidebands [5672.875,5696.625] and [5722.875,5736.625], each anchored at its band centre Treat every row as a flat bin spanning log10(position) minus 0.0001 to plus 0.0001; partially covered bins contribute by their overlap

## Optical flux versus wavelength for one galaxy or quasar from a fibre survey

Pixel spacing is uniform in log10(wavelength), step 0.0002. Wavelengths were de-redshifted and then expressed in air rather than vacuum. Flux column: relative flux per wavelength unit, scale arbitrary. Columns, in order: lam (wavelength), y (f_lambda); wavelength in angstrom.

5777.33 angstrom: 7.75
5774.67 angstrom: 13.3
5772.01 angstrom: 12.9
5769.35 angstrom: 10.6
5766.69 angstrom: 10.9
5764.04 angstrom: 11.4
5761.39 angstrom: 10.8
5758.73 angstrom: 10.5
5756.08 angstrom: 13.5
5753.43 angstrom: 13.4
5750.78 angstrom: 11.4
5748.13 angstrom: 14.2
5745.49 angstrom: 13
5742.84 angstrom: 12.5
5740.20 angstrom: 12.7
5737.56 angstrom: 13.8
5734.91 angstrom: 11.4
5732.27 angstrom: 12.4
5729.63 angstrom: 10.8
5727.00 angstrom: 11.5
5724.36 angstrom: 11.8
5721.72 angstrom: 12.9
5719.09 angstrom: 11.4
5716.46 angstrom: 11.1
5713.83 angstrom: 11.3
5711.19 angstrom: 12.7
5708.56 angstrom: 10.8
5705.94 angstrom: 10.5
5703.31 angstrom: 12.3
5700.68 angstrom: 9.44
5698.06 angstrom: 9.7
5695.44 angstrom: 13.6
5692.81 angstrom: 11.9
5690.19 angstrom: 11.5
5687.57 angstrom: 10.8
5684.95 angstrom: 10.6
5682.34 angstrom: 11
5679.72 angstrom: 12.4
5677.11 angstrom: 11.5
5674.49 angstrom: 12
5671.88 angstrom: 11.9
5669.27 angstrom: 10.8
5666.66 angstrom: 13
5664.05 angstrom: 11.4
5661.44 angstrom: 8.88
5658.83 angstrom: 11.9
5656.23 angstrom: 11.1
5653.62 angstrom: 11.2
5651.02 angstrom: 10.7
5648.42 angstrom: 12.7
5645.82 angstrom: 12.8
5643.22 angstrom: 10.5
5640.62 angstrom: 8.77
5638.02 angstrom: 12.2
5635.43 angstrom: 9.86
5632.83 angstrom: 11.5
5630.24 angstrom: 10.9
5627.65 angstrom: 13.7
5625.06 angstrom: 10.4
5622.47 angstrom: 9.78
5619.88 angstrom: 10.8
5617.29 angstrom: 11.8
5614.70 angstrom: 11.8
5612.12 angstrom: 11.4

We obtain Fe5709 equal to 1.3 angstrom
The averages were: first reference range 11.7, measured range 11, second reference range 11.7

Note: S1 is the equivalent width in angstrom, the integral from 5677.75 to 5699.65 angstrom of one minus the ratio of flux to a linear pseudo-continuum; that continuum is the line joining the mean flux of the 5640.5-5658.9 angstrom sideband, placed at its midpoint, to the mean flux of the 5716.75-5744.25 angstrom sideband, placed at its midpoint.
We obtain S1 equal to 0.5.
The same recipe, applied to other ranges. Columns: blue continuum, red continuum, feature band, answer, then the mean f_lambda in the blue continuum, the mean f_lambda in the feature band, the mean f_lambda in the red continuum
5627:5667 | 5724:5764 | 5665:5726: 1.11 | 11.2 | 11.5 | 12.2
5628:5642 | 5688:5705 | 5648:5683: -1.07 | 10.9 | 11.4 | 11.4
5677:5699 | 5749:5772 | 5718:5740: -0.85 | 11.5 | 12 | 11.7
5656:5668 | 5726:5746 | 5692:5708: 0.77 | 11.3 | 11.2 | 12.2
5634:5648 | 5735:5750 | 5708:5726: 1.08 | 10.9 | 11.7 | 13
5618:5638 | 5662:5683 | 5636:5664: 0.78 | 11.1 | 11.1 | 11.7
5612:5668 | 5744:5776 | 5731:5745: -0.70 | 11.2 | 12.6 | 12.2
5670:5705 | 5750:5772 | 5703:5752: -2.05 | 11.4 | 12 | 11.6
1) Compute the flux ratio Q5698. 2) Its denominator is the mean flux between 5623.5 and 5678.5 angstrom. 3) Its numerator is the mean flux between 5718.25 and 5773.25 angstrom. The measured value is 1.1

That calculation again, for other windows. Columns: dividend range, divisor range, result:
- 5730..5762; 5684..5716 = 1.11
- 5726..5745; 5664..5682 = 1.03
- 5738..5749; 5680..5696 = 1.14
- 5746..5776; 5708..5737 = 1.03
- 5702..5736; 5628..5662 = 1.04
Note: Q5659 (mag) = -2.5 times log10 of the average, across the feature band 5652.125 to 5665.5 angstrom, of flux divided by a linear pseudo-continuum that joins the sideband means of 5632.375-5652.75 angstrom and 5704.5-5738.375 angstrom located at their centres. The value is 0.032 mag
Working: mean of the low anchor 11.1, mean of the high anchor 11.7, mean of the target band 10.9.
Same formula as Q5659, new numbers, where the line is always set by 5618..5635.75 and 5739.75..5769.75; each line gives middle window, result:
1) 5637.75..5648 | 0.01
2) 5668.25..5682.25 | -0.02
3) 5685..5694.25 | 0.03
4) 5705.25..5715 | 0.03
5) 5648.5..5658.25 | 0.00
